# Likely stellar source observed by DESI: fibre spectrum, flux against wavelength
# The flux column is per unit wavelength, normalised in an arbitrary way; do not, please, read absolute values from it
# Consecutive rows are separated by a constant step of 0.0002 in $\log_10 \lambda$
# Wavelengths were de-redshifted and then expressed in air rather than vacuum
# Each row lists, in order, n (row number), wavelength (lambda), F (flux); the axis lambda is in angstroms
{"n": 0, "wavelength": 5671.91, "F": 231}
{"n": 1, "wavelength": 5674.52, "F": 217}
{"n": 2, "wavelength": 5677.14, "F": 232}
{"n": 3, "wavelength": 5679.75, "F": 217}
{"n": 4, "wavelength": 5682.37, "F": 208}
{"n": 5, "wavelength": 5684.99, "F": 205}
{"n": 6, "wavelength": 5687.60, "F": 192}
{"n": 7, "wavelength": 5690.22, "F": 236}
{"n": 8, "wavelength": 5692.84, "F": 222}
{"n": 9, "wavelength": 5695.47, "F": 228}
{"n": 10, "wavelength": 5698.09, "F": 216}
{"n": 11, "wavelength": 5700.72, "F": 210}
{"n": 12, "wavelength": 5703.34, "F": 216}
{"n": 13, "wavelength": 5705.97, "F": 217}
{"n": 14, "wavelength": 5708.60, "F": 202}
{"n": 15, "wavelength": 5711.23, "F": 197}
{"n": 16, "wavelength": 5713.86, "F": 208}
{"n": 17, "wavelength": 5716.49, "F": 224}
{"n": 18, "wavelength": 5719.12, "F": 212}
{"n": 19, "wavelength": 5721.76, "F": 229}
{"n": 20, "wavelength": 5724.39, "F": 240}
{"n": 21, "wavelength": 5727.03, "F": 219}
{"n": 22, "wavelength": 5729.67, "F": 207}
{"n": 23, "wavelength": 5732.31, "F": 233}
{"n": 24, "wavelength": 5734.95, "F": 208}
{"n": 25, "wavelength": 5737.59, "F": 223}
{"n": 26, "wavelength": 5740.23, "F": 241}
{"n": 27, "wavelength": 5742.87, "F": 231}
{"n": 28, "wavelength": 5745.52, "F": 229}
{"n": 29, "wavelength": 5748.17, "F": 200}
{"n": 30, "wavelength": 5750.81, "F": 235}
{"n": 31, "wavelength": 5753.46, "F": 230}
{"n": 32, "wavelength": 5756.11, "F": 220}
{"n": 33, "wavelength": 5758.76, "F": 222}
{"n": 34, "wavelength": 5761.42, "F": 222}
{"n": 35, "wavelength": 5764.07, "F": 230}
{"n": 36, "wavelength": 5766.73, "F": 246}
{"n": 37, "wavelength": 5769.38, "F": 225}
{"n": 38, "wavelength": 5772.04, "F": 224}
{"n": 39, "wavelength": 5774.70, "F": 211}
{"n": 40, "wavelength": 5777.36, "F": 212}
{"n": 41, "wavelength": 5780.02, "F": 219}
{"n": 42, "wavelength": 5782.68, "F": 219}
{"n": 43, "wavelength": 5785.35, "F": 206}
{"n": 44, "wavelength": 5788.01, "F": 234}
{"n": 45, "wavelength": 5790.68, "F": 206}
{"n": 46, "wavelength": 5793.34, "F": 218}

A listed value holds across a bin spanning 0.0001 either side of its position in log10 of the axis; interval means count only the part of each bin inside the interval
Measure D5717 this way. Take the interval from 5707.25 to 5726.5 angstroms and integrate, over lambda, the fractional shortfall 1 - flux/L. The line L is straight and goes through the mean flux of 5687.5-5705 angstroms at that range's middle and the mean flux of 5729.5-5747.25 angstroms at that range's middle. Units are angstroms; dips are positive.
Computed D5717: 0.5 angstroms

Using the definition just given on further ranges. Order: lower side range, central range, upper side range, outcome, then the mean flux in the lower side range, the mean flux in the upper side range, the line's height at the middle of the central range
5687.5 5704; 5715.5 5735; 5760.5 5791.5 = -0.2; 219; 221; 220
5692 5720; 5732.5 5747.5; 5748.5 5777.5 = -0.4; 214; 225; 220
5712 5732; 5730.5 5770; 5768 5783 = -1.3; 220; 218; 219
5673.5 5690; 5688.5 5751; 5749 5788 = -0.6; 213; 223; 218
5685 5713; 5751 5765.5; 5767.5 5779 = -0.5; 213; 219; 218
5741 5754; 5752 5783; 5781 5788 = -0.4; 225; 217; 221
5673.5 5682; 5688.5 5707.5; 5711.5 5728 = 0.1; 220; 221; 221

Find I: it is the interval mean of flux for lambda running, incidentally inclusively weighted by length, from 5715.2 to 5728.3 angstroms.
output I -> 225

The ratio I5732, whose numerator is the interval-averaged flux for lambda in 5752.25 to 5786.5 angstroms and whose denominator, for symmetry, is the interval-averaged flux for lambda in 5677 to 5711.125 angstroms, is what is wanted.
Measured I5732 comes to 1.04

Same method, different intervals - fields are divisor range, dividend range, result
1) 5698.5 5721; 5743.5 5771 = 1.07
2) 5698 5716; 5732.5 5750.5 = 1.07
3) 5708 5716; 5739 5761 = 1.10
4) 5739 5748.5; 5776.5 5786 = 0.94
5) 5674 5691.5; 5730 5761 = 1.04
